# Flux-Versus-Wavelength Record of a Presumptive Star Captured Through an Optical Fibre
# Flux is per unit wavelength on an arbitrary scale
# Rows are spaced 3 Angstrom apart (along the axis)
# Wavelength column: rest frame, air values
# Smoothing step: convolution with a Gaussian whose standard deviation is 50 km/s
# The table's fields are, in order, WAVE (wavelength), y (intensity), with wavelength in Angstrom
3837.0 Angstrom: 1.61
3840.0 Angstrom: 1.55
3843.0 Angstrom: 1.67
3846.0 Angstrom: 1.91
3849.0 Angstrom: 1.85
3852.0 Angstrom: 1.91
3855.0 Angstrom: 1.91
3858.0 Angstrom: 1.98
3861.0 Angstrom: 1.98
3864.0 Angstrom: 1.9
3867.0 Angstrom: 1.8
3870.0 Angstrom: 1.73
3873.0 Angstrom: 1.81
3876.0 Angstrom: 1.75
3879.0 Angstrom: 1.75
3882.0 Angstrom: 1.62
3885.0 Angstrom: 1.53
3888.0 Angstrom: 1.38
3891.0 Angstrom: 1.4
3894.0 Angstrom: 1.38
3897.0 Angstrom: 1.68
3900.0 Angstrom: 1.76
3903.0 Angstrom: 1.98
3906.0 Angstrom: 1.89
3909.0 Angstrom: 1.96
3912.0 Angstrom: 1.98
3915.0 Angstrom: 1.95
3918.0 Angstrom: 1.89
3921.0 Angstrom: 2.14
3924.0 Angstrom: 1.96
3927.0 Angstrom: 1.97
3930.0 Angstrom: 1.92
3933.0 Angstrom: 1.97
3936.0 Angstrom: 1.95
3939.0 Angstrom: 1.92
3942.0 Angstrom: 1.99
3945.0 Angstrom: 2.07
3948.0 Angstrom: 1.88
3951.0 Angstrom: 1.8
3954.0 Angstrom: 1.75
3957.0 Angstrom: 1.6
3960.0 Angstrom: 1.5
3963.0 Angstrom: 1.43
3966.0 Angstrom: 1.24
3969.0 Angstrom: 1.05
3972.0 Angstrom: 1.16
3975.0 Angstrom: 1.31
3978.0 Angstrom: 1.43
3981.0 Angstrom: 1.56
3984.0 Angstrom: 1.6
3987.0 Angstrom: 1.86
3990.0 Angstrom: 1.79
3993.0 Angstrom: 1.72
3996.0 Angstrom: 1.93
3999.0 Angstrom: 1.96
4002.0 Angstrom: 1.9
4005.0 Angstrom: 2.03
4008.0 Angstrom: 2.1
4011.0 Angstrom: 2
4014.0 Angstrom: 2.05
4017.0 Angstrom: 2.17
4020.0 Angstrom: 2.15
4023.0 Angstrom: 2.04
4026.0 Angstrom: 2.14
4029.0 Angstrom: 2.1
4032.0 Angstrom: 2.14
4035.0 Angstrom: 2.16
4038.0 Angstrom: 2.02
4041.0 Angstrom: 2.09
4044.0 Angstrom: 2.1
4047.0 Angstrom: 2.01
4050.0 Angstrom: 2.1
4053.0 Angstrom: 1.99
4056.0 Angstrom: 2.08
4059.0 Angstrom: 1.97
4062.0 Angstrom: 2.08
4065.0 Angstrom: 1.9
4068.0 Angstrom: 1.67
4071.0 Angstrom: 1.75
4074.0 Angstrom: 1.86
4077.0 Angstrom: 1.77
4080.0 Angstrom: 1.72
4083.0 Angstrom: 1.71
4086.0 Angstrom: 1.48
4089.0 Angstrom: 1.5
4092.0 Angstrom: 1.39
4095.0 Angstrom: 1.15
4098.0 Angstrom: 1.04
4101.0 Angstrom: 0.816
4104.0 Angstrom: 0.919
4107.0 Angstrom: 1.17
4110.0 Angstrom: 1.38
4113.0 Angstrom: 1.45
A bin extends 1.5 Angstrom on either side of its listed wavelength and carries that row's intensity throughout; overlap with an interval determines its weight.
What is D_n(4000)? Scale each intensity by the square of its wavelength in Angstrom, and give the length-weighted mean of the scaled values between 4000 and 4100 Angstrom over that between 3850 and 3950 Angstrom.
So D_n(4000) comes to 1.1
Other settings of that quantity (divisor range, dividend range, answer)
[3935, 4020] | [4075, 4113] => 0.82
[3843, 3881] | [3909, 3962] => 1.06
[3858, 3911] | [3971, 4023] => 1.11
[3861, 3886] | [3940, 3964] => 1.05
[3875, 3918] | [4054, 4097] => 1.09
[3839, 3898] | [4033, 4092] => 1.20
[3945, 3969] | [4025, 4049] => 1.37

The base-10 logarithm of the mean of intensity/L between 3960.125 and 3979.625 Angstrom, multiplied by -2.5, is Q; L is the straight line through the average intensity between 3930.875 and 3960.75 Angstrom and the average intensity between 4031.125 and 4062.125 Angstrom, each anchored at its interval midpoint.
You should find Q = 0.424 mag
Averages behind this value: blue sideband 1.85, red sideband 2.07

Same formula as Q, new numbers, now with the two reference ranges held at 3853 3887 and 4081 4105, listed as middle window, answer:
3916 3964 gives -0.15 mag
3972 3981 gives 0.13 mag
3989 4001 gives -0.23 mag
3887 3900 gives 0.16 mag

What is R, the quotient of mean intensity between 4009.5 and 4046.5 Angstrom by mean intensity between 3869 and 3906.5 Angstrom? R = 1.3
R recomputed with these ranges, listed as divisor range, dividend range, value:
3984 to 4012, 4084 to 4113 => 0.64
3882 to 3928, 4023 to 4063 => 1.16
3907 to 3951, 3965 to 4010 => 0.84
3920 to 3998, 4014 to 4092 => 1.13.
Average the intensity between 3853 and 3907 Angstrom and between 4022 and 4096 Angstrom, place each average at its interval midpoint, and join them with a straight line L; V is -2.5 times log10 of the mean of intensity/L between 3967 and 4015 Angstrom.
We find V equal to 0.07 mag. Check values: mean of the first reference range 1.74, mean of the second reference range 1.88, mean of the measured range 1.71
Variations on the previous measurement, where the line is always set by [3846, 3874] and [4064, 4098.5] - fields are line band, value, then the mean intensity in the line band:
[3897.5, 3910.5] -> -0.04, 1.88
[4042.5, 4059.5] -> -0.25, 2.05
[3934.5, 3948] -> -0.12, 1.97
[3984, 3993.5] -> -0.04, 1.77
